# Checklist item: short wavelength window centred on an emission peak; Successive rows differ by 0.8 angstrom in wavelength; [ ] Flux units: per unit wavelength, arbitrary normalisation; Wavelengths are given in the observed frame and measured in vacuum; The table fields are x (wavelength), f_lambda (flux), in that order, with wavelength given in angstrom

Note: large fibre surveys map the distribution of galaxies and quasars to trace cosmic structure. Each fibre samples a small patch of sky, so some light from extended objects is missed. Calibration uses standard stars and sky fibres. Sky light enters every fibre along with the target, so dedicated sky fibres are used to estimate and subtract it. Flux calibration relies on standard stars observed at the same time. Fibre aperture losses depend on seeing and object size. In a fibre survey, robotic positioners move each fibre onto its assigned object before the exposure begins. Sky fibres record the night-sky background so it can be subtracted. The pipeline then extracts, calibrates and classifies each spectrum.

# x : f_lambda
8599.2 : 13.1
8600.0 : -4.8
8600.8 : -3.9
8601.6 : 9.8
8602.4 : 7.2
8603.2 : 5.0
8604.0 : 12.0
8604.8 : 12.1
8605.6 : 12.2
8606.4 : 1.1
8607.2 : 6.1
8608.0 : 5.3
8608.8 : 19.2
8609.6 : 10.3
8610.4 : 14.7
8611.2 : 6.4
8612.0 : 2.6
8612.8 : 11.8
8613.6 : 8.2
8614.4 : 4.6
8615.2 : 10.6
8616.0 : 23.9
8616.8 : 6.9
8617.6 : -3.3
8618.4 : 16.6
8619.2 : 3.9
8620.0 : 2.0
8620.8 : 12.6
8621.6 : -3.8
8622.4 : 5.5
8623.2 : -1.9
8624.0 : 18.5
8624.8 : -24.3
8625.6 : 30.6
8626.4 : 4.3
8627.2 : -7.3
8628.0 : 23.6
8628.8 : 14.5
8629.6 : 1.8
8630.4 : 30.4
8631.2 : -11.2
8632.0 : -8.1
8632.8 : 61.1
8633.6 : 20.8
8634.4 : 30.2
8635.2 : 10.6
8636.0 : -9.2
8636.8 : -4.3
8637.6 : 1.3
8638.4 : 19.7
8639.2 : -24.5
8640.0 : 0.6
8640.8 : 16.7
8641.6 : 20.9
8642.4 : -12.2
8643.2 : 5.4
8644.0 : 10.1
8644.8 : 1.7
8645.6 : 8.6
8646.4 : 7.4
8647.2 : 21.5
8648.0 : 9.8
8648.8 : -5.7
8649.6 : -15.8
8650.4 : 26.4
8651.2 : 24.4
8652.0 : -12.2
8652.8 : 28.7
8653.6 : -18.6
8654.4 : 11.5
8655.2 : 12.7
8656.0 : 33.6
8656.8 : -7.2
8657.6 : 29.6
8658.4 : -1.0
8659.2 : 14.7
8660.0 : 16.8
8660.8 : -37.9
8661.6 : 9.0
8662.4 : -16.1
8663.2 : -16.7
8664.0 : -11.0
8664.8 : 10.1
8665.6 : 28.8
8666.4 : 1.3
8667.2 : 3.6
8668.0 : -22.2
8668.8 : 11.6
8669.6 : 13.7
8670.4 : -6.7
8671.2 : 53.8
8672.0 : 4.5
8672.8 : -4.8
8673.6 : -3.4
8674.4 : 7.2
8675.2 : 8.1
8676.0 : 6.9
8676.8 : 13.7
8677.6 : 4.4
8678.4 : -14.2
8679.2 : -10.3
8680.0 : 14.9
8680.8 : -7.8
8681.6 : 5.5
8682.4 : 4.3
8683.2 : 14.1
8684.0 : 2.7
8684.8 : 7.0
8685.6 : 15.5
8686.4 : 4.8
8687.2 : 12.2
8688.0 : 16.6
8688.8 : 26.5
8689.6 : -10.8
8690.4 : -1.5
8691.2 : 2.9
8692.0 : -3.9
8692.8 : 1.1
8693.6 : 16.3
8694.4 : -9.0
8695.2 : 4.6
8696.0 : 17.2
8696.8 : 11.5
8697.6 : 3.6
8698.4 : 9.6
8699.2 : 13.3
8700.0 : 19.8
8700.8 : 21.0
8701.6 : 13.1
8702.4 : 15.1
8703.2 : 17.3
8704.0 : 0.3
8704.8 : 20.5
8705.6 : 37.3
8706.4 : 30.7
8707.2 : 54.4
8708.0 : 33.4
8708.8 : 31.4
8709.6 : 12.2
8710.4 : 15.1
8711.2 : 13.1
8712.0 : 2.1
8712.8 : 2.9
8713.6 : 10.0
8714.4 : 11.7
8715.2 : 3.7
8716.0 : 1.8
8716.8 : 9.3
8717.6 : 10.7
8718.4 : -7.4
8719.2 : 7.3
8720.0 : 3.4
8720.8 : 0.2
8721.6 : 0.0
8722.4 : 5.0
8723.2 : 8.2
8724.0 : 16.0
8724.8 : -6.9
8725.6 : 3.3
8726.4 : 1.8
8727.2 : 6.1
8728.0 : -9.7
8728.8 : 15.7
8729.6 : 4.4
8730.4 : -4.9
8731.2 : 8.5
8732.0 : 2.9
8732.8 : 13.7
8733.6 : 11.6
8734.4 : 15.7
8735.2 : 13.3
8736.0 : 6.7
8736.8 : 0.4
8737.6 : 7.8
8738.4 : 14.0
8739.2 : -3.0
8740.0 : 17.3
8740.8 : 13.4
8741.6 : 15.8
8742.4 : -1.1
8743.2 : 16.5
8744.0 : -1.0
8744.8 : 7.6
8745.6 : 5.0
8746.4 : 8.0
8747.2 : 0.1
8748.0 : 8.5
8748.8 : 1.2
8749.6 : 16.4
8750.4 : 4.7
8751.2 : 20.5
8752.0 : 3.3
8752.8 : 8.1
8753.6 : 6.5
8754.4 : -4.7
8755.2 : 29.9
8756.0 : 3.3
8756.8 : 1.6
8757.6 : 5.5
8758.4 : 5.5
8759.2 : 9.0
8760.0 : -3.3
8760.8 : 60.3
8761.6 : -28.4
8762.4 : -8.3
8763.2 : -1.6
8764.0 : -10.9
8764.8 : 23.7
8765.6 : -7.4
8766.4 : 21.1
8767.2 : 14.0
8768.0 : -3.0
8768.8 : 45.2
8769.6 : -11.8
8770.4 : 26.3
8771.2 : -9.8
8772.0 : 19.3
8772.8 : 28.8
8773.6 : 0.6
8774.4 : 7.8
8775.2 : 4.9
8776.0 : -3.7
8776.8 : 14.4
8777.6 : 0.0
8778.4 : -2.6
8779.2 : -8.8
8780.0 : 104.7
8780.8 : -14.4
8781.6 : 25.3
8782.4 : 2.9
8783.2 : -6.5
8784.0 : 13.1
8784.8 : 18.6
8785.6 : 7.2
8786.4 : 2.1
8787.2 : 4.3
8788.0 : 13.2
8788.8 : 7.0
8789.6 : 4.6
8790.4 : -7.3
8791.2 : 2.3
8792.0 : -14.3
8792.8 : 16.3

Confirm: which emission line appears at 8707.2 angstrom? Hgamma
